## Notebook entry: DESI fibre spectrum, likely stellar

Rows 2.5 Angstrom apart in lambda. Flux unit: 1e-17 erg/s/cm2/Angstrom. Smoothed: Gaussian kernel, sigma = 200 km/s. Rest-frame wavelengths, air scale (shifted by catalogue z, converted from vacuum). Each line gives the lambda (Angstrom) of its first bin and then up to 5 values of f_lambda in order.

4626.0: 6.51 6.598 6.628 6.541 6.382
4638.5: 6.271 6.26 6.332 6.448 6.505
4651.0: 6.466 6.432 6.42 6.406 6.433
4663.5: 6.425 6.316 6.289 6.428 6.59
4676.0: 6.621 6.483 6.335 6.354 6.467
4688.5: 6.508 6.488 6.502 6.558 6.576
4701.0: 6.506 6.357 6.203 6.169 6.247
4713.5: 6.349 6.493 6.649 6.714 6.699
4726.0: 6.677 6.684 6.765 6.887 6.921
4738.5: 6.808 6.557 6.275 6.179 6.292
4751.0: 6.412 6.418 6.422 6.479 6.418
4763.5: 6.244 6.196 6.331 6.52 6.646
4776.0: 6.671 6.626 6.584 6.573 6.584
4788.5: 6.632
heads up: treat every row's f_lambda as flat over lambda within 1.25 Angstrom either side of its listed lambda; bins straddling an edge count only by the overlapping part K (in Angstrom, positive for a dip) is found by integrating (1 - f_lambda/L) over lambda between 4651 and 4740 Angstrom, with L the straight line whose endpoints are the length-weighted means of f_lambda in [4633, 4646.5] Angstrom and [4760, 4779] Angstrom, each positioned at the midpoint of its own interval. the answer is -1.51 Angstrom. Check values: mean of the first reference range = 6.36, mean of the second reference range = 6.45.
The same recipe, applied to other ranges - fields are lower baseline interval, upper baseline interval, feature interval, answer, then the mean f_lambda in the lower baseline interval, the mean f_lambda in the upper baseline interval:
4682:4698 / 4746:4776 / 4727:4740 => -0.8 Angstrom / 6.48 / 6.4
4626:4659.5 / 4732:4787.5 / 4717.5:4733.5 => -0.6 Angstrom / 6.44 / 6.5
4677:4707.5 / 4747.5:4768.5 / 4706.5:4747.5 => -1.0 Angstrom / 6.44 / 6.36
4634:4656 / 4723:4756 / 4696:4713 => 0.4 Angstrom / 6.39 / 6.57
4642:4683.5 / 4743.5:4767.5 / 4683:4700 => -0.3 Angstrom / 6.43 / 6.34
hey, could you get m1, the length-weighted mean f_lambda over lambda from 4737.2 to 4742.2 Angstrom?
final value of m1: 6.69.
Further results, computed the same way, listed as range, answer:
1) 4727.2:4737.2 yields 6.81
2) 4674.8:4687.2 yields 6.45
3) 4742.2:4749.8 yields 6.25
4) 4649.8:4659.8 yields 6.43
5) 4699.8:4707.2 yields 6.36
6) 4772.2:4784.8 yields 6.62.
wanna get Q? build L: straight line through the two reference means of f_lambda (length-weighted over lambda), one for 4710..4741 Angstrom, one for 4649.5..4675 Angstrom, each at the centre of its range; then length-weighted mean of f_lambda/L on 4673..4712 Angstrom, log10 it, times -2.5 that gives 0.02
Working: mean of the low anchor 6.42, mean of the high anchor 6.66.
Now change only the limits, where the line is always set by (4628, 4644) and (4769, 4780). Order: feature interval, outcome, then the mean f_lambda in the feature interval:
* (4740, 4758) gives 0.03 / 6.37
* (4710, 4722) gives 0.01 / 6.49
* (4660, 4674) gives 0.01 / 6.4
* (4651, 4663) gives 0.00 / 6.43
